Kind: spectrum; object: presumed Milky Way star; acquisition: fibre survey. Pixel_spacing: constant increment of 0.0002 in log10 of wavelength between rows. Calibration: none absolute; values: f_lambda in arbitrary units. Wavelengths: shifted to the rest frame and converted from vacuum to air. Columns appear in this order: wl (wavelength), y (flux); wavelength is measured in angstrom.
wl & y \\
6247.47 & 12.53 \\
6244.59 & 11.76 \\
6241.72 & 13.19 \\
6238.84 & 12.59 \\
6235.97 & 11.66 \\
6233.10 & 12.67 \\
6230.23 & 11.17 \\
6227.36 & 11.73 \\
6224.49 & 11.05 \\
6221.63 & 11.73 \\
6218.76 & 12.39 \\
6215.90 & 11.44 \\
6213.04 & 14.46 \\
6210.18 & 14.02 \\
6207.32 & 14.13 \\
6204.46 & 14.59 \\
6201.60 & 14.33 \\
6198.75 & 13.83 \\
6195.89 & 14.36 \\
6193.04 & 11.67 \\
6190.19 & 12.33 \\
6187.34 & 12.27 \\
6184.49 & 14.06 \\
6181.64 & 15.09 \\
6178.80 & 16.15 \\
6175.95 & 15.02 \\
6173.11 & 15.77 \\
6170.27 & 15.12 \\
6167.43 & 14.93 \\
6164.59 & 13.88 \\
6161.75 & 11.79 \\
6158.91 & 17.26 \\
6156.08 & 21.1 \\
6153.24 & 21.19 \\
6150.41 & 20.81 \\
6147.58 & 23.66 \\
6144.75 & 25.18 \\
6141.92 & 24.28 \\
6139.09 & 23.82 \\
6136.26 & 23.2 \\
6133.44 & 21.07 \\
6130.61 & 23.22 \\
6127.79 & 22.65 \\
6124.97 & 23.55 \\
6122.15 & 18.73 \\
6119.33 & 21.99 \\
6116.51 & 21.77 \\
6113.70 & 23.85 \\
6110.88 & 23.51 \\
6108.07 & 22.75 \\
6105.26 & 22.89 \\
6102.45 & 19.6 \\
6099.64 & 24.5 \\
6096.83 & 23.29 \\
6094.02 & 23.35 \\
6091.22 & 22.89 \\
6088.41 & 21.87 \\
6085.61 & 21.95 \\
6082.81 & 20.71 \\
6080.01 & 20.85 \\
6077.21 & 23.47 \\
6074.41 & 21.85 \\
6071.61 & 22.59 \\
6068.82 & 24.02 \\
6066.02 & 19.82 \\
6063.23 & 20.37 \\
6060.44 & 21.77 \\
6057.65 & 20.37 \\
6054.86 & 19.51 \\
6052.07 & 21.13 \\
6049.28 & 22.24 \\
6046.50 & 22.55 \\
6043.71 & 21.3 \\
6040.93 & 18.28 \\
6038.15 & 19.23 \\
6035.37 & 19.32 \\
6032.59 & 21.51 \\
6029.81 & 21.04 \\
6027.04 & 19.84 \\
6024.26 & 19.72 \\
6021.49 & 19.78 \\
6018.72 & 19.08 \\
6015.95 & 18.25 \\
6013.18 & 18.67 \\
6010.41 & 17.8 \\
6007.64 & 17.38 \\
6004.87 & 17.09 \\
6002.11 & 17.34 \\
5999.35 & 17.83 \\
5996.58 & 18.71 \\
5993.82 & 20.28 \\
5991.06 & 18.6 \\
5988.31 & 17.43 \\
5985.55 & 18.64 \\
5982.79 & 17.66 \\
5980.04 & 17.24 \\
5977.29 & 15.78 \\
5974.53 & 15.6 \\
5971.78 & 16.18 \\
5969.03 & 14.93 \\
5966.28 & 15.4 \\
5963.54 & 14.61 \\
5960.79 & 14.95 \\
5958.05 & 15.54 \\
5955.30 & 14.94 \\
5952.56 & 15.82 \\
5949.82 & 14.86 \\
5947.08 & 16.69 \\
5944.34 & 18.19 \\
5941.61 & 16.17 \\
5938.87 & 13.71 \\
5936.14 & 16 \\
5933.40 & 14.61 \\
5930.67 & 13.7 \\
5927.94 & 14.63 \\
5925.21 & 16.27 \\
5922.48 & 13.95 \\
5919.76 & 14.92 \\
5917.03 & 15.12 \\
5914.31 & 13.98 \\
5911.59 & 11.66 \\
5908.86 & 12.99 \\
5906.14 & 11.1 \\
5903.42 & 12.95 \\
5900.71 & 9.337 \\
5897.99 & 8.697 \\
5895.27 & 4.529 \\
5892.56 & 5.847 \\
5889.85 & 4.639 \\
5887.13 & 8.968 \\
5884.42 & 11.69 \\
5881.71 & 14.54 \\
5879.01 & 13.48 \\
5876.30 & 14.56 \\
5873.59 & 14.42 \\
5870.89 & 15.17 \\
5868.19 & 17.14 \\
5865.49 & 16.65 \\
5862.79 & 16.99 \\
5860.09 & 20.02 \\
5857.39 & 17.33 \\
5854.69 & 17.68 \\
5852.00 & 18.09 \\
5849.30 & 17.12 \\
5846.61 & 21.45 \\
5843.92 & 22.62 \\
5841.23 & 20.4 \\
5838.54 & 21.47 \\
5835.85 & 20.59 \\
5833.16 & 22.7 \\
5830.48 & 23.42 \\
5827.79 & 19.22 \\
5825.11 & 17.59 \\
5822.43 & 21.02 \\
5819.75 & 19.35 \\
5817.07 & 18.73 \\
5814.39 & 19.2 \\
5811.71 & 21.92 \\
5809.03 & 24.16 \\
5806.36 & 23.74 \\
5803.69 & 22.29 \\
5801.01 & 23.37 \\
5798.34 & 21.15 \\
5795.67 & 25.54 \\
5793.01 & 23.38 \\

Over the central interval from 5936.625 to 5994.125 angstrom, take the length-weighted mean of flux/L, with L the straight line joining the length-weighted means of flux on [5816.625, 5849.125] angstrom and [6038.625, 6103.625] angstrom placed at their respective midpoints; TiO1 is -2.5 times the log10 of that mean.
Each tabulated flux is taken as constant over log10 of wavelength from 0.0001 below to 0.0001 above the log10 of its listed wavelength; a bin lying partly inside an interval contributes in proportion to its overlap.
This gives 0.287 mag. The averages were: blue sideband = 20.6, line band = 16.3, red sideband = 21.6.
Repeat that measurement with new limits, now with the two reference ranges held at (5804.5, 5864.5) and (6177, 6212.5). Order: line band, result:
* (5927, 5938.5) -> 0.25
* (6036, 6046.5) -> -0.20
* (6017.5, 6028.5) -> -0.16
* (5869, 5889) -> 0.43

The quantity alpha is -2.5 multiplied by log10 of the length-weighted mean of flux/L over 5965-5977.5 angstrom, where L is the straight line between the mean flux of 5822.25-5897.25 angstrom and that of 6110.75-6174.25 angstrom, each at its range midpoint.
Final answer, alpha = 0.15 mag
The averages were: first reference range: 16.3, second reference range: 20.5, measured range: 15.5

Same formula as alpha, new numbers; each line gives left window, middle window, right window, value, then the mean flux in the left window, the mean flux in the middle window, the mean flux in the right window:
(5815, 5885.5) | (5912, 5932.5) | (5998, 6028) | 0.252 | 18.2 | 14.5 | 18.4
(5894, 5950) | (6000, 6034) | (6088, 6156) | -0.063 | 13.5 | 18.9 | 22.6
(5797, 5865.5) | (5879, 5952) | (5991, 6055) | 0.487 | 20.4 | 12.7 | 19.5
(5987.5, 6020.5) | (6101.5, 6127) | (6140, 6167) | -0.144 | 18.2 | 22.1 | 19.8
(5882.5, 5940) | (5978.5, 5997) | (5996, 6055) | -0.085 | 11.9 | 18.3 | 19.4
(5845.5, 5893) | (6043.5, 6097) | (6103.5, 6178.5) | -0.149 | 14.9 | 21.8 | 20.4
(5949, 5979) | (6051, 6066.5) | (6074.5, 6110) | 0.000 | 15.4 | 20.5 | 22.3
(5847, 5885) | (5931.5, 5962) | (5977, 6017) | 0.117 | 16.3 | 15.6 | 18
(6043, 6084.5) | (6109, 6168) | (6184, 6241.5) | -0.223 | 21.5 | 21.1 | 12.8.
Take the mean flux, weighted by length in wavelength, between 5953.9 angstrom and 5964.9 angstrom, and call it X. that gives 15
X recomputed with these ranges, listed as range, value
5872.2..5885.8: 13.7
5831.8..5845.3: 21.6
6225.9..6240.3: 12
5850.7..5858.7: 17.7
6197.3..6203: 14.1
